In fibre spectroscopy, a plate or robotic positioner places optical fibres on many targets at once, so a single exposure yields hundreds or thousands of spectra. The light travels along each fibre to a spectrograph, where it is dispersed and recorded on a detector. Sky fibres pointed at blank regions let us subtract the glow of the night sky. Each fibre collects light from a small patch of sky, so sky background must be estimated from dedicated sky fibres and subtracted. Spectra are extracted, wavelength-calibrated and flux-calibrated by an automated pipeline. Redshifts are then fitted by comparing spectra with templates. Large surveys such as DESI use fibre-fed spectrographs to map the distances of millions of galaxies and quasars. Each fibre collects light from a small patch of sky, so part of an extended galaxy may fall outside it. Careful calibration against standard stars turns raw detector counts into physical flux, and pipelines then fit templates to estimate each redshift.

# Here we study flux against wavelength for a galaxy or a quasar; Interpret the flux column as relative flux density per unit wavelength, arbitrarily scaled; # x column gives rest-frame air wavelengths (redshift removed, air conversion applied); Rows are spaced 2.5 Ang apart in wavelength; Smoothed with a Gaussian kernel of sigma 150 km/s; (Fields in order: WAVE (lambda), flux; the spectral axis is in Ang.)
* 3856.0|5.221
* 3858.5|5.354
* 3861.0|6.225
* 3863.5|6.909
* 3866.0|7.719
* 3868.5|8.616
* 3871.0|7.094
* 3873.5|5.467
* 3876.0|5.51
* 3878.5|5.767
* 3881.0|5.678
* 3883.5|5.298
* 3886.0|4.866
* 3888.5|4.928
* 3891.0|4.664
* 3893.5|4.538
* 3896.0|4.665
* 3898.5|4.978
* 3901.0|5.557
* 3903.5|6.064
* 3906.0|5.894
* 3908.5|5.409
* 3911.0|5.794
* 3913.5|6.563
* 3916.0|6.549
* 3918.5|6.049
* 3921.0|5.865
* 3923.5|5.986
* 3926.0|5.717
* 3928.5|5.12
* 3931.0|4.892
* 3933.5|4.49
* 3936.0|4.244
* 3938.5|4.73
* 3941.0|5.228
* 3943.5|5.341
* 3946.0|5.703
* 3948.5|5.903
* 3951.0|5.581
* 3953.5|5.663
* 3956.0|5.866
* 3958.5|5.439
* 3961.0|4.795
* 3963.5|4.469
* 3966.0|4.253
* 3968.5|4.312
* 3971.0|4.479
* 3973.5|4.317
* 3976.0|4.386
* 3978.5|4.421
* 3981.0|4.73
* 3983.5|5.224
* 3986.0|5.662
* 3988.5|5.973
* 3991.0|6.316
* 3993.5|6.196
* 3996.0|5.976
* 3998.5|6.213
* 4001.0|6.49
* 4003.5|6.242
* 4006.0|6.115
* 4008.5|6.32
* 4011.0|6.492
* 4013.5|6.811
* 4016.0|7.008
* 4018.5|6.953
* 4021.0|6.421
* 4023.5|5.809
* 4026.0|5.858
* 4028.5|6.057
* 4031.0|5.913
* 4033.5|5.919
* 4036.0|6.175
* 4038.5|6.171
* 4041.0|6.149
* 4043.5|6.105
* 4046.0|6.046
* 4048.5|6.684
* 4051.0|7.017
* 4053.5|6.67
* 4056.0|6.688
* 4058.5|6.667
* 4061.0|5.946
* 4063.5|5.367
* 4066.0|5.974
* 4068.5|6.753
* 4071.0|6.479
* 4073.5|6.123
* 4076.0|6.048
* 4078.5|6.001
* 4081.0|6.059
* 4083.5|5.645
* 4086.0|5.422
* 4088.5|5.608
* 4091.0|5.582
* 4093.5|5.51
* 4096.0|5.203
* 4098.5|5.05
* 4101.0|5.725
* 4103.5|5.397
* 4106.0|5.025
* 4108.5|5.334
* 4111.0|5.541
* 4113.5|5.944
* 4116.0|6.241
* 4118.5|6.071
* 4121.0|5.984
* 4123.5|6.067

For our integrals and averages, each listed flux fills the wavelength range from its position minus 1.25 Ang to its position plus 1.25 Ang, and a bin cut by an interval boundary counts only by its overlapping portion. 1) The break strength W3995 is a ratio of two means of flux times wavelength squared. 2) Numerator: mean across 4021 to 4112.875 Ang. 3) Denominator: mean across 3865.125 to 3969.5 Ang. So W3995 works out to 1.2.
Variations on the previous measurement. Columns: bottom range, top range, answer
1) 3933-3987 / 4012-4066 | 1.32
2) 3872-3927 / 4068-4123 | 1.14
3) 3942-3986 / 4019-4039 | 1.25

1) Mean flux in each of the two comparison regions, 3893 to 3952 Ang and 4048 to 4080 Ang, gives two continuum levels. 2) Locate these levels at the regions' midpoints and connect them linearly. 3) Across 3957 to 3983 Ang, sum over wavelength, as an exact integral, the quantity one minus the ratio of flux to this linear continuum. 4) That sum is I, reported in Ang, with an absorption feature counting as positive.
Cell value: 5.25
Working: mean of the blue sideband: 5.46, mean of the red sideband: 6.33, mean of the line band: 4.59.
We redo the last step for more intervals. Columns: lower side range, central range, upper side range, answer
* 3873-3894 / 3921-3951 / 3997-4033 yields 2.1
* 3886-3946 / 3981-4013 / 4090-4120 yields -3.7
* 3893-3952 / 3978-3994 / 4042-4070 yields 1.0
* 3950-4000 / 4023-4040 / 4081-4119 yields -2.0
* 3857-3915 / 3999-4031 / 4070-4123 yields -3.4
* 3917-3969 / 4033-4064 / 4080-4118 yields -4.8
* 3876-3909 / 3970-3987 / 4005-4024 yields 3.9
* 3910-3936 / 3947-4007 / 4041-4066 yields 5.6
